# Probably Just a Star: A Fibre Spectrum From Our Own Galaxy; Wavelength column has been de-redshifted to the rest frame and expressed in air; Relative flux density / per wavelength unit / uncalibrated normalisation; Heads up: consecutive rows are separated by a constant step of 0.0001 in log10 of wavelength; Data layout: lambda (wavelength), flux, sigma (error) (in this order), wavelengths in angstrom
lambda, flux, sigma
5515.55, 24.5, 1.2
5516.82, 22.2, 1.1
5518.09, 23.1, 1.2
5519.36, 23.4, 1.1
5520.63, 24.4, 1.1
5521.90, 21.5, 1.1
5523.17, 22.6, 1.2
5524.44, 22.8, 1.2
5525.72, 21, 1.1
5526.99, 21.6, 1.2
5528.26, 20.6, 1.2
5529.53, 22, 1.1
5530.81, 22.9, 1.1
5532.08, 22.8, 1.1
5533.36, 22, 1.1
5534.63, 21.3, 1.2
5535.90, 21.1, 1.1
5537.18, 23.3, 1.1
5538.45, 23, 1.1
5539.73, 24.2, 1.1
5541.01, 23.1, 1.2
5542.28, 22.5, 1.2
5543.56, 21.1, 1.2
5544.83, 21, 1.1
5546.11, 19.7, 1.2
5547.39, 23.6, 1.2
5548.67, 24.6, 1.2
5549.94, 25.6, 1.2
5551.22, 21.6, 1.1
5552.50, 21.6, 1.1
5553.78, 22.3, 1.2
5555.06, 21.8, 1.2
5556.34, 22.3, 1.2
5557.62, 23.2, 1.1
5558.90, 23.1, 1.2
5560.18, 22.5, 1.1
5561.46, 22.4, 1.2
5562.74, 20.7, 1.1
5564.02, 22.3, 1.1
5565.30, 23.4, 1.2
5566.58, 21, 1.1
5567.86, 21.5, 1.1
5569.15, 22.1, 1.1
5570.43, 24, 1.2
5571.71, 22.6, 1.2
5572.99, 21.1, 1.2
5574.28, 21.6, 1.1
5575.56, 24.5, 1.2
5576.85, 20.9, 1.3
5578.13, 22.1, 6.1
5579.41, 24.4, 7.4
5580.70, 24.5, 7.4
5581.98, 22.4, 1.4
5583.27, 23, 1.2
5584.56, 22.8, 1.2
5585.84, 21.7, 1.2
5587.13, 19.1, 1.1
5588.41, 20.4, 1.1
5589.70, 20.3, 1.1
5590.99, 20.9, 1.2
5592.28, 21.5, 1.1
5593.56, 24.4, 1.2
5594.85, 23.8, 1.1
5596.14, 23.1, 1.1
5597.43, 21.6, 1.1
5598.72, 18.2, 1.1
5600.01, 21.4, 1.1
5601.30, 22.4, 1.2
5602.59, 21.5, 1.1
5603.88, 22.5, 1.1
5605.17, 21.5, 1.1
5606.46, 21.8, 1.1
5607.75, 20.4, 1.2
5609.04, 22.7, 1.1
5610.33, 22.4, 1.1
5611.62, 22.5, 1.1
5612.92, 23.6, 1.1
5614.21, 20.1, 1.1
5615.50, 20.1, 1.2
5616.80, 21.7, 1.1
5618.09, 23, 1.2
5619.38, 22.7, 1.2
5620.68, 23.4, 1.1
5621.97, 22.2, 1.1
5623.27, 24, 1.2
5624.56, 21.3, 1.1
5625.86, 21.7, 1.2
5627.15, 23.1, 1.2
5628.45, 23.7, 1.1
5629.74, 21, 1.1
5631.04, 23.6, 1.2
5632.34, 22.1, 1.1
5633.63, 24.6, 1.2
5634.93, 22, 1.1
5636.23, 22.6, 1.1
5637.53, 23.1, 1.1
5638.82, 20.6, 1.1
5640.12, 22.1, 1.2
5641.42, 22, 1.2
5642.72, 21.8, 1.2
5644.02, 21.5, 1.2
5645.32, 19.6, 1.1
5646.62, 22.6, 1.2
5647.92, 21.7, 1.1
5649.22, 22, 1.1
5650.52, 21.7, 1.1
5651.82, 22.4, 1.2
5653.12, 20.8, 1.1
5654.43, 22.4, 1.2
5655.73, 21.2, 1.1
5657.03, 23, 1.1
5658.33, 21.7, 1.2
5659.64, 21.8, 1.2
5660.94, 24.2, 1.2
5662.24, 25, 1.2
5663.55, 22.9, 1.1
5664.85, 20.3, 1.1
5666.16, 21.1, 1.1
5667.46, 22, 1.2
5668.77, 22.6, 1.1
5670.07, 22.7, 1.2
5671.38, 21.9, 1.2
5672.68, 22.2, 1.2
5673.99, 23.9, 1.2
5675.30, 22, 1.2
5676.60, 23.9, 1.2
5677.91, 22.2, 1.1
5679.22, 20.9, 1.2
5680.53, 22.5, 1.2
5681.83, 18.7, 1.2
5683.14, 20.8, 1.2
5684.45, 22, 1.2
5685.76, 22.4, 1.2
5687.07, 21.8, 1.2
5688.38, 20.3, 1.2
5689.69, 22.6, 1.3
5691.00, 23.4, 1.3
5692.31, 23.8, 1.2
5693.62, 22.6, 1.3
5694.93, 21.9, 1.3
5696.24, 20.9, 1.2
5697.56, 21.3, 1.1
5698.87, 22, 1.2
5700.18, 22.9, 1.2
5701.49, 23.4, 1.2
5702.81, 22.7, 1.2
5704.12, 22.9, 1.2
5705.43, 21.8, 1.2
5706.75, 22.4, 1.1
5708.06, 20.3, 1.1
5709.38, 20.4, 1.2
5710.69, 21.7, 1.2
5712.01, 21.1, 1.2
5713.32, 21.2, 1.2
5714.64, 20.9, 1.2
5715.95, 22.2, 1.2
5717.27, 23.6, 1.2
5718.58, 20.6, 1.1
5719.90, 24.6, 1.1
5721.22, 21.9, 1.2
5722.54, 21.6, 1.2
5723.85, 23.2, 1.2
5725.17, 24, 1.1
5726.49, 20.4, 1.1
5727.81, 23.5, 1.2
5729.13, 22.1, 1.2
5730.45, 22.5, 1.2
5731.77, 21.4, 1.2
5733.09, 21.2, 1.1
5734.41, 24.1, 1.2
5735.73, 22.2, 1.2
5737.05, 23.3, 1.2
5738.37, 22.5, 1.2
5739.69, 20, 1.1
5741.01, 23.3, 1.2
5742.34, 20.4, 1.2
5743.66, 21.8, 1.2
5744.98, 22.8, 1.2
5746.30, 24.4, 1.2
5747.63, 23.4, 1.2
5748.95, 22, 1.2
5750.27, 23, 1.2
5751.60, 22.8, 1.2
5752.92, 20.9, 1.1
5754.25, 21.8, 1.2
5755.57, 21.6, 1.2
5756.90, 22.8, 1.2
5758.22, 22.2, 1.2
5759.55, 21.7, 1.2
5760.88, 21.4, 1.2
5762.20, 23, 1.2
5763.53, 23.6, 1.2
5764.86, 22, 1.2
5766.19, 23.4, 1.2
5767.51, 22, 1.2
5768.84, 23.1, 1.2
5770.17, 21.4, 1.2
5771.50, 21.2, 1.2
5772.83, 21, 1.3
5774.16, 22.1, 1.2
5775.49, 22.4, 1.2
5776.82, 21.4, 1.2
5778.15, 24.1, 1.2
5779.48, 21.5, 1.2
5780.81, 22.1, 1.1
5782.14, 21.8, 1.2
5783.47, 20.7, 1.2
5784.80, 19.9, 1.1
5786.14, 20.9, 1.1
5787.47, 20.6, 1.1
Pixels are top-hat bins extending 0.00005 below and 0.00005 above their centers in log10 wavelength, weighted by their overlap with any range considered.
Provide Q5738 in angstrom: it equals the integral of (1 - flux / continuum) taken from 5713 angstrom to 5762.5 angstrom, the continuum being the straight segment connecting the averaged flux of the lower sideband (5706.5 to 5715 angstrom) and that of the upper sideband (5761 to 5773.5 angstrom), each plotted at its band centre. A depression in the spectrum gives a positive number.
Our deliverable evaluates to -1.4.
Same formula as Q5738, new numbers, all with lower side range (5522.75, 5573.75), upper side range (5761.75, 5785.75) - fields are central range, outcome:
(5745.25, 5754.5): -0.3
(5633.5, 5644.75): 0.0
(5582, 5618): 0.8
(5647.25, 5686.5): 0.1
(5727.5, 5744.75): -0.1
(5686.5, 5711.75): 0.1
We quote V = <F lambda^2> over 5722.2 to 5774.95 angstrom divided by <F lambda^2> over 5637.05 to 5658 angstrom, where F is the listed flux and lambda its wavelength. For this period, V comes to 1.06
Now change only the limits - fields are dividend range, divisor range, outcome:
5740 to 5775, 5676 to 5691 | 1.05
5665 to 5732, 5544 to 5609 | 1.04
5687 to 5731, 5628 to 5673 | 1.02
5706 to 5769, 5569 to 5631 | 1.05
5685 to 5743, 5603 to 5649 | 1.03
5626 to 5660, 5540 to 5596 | 1.02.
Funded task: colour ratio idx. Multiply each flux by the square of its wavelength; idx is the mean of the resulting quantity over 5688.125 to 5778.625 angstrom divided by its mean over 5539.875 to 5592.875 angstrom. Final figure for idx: 1.06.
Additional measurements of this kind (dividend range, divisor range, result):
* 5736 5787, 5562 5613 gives 1.07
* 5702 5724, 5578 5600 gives 1.04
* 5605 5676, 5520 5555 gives 1.03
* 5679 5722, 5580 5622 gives 1.03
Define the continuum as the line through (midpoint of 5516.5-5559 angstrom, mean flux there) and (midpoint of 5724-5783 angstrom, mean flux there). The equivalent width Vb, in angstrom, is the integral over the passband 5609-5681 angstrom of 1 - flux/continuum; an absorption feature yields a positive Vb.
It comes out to 0.31 angstrom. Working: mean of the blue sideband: 22.4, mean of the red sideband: 22.3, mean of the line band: 22.3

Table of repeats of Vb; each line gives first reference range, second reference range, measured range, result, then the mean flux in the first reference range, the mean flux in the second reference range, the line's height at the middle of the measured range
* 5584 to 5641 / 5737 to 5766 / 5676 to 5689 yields 0.4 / 22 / 22.3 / 22.2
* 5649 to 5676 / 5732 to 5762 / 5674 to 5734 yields 0.6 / 22.3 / 22.3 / 22.3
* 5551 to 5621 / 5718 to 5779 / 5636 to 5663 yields 0.1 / 22.1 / 22.3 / 22.2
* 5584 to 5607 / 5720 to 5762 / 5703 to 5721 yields 0.3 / 21.6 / 22.3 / 22.2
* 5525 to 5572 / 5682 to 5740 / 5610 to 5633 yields -0.1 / 22.3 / 22.1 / 22.2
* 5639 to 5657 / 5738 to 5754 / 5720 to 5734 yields -0.1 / 21.7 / 22.3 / 22.1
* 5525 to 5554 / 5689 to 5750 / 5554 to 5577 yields 0.0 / 22.3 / 22.2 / 22.3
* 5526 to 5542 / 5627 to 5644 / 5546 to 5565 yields -0.2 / 22.3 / 22.4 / 22.3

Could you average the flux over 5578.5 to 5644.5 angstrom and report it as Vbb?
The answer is 22.1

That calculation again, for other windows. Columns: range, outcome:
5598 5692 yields 22.1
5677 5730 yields 22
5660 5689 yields 22.1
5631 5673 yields 22.2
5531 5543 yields 22.6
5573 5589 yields 22.2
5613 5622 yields 22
